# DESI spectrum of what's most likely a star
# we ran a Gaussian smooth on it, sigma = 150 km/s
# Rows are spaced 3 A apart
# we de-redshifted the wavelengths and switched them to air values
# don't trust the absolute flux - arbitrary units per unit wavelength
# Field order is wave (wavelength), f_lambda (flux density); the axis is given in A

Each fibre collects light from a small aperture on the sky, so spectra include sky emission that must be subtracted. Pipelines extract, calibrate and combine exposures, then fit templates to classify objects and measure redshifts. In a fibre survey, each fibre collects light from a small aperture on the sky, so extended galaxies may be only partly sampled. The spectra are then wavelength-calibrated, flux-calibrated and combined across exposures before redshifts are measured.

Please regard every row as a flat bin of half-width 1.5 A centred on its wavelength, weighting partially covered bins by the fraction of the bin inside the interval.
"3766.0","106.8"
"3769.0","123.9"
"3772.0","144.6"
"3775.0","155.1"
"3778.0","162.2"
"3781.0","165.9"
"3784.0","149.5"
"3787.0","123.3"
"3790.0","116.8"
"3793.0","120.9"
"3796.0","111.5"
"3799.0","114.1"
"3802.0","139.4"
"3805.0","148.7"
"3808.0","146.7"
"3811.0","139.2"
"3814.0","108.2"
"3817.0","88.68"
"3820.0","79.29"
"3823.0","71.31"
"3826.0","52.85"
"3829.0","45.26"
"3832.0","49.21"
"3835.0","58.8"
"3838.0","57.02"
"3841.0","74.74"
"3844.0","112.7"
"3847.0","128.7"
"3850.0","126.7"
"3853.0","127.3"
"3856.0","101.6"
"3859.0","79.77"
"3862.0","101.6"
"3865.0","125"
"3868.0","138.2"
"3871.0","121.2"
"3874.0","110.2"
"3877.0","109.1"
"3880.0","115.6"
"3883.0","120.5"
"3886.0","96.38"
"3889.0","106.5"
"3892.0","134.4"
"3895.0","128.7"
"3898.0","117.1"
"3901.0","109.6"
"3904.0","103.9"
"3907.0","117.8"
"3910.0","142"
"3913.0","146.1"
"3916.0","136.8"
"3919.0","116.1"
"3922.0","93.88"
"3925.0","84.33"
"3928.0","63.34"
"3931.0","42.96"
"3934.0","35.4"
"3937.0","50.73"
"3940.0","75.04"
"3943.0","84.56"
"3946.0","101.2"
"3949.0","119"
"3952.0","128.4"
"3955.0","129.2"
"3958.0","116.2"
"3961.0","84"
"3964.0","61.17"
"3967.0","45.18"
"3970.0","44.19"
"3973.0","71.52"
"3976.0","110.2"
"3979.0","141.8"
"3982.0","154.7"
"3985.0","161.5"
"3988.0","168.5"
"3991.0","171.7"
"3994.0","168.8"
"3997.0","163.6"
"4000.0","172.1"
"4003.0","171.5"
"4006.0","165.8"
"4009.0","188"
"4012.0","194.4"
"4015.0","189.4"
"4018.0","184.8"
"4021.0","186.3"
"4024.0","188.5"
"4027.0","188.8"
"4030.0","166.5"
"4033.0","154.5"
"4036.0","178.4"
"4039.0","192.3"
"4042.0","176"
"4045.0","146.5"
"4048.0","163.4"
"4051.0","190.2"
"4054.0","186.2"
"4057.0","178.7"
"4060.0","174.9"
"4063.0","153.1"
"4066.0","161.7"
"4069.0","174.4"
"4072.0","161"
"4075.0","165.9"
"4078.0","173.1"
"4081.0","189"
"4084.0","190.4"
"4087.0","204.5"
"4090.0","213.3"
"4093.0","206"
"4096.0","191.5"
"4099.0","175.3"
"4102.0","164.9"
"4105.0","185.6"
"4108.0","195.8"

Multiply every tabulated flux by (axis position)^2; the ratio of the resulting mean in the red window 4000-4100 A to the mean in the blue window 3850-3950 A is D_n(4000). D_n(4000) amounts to 1.8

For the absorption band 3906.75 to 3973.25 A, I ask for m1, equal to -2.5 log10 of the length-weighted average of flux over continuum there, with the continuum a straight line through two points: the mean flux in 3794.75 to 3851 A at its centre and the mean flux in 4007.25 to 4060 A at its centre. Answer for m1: 0.48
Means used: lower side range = 97.2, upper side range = 179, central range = 90.7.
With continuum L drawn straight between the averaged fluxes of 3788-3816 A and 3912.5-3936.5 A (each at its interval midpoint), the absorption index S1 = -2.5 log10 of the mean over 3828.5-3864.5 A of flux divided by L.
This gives 0.22 mag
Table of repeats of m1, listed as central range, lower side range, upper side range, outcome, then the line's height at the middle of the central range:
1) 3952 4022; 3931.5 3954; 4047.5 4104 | -0.188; 116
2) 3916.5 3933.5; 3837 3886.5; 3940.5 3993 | 0.339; 110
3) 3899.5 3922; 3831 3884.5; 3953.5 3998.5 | -0.109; 111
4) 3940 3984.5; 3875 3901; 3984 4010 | 0.460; 153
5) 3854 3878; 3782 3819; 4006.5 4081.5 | 0.243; 139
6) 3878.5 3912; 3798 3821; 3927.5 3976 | -0.223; 96.2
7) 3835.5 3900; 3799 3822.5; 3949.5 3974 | -0.041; 107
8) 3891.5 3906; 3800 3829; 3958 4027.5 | 0.058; 124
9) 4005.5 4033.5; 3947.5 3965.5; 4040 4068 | -0.229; 148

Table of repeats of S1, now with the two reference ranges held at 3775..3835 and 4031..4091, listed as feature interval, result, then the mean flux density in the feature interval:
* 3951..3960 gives 0.22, 122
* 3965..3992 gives 0.32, 117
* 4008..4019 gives -0.16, 189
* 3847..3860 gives 0.11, 112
